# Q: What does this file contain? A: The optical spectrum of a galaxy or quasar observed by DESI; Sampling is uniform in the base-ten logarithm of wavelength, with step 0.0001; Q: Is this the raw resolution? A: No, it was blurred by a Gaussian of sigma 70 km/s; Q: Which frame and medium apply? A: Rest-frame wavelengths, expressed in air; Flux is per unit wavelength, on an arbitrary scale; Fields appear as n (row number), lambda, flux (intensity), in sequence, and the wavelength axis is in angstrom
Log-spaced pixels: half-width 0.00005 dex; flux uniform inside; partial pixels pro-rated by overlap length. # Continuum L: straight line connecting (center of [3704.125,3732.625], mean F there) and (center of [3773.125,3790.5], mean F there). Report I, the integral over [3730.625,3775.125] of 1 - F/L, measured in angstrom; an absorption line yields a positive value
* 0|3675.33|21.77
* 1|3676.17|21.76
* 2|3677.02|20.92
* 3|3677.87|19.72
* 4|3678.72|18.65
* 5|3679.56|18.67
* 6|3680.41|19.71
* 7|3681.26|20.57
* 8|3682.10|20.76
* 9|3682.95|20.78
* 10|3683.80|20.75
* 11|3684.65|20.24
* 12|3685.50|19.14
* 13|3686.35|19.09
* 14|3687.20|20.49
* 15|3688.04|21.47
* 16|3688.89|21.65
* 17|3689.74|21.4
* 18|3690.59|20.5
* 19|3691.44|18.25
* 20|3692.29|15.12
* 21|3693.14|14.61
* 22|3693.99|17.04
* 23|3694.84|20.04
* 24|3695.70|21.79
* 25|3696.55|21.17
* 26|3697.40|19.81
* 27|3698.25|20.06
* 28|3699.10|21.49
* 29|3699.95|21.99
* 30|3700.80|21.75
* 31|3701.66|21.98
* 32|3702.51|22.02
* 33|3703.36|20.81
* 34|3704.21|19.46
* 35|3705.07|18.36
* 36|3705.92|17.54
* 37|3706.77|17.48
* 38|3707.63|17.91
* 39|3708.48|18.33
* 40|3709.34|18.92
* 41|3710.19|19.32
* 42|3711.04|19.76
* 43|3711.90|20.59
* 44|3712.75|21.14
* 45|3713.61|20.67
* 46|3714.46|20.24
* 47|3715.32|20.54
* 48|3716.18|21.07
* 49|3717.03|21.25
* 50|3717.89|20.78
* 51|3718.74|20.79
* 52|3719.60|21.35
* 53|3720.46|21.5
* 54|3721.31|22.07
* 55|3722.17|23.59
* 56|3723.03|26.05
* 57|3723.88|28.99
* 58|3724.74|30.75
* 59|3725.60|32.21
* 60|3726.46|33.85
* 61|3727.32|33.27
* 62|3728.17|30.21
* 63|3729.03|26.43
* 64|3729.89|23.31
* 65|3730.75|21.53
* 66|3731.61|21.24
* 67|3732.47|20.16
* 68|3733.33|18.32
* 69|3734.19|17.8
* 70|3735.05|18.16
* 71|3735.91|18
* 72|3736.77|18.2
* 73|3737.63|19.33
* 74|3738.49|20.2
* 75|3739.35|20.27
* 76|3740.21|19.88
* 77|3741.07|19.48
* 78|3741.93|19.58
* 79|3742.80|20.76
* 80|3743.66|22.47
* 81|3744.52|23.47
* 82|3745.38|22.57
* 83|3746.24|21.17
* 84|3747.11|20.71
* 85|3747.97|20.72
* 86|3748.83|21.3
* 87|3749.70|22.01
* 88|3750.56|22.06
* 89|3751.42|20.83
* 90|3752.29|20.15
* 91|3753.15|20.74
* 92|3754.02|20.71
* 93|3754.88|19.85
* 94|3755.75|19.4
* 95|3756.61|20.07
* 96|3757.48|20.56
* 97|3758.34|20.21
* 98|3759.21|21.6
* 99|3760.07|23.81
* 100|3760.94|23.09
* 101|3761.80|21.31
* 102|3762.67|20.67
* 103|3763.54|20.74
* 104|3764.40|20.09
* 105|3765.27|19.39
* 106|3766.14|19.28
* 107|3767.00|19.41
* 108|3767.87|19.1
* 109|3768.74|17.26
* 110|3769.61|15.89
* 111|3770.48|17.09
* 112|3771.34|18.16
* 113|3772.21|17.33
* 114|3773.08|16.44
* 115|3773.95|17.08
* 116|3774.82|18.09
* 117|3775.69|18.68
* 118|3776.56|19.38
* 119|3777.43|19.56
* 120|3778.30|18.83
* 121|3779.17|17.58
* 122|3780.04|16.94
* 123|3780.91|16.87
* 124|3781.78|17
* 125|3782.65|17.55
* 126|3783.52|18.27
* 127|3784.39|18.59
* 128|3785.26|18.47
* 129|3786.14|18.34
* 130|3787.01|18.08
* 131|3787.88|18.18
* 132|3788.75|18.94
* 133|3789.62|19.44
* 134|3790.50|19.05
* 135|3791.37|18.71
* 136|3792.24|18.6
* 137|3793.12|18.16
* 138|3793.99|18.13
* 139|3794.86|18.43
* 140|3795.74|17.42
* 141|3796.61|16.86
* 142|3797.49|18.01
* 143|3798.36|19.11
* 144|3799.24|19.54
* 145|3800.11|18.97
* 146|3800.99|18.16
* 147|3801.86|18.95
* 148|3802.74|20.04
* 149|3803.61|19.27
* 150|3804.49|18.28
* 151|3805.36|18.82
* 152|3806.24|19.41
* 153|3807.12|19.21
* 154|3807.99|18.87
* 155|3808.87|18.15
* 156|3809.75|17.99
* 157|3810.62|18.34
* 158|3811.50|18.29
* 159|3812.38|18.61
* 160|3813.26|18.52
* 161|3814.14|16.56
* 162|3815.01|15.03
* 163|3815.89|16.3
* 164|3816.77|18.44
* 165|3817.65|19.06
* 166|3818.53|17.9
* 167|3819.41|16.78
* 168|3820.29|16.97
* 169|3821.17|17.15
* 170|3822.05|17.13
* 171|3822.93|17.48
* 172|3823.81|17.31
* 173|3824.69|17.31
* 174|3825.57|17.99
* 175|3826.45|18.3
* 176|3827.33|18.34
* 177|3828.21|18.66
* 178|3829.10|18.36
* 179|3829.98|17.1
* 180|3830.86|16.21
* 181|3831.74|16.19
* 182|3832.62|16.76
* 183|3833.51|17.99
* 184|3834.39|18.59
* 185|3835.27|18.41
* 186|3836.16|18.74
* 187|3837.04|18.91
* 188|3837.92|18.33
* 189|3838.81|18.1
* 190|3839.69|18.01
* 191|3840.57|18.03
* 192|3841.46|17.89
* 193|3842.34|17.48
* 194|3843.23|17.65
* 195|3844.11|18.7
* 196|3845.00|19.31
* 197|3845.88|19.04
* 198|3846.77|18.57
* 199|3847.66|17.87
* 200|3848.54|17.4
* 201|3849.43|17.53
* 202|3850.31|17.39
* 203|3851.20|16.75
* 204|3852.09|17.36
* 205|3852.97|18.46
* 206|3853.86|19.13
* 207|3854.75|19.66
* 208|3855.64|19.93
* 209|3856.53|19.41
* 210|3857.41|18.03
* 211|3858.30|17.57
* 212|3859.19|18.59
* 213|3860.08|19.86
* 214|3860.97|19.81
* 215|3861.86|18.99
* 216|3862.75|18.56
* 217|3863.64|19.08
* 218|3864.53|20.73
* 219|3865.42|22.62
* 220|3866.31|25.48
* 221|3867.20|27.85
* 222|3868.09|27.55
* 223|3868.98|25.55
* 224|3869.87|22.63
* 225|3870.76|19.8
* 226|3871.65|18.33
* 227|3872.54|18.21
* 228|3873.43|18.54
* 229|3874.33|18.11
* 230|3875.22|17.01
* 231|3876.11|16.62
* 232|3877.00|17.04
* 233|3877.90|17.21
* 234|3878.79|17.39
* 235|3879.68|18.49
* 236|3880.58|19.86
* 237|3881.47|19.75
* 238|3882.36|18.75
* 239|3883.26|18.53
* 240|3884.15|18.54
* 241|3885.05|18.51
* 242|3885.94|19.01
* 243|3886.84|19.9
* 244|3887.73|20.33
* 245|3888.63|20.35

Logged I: 0.64 angstrom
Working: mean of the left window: 22.7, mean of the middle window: 19.9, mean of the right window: 18.2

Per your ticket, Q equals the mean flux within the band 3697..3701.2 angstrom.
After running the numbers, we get 21.1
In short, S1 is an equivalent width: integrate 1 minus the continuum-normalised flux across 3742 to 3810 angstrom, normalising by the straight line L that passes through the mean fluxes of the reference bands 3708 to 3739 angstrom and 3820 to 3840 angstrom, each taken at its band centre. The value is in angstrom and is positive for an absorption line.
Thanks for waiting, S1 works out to 3.0 angstrom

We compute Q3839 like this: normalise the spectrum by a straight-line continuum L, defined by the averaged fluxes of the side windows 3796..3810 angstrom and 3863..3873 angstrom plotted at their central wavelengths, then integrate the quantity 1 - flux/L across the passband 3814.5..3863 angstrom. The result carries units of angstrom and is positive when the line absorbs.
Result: 6.4 angstrom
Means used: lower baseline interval 18.7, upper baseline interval 22.5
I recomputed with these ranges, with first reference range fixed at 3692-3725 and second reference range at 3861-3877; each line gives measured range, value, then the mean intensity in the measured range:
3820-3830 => 1.47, 17.7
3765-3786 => 2.77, 18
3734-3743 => 0.64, 19.2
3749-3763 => -0.24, 21.1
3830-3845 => 2.08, 17.9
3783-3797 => 1.61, 18.4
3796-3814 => 1.85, 18.6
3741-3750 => -0.28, 21.3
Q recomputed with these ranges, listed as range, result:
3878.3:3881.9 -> 18.9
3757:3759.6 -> 20.7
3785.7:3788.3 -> 18.2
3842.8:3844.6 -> 18.2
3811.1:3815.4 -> 17.4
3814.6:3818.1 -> 17.2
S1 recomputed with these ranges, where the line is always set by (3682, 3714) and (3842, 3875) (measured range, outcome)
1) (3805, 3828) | 2.1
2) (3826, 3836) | 1.0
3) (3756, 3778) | 0.4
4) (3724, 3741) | -3.1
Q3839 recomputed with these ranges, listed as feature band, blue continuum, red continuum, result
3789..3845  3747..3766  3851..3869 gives 6.88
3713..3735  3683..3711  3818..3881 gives -4.81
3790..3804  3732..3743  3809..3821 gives -0.48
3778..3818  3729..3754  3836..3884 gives 3.36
